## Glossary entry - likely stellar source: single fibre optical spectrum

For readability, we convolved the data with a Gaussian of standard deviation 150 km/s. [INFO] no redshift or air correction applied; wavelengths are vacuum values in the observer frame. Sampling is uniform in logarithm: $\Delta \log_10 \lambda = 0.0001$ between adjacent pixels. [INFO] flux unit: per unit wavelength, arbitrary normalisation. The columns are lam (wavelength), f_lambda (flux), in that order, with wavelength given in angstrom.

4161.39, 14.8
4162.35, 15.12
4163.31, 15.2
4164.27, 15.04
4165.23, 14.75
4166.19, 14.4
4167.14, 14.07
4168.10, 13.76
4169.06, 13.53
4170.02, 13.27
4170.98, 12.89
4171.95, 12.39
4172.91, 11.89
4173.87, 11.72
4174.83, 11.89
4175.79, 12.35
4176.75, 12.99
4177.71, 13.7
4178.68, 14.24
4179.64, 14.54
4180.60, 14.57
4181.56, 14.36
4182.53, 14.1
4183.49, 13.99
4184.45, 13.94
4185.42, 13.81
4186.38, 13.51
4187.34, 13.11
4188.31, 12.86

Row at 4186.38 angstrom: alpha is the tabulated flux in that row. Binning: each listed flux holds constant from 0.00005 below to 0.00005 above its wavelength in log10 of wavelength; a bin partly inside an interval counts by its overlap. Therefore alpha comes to 13.51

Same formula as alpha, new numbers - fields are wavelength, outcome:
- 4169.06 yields 13.53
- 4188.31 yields 12.86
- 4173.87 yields 11.72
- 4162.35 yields 15.12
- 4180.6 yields 14.57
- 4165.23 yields 14.75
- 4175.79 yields 12.35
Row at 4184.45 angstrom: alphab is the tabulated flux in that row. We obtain 13.94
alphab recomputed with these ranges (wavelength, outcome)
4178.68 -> 14.24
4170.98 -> 12.89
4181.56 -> 14.36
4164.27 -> 15.04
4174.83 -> 11.89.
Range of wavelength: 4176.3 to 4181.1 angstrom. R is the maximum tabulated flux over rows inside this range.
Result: 14.57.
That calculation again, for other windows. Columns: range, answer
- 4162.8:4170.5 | 15.2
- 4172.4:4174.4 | 11.89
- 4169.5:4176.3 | 13.27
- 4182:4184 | 14.1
